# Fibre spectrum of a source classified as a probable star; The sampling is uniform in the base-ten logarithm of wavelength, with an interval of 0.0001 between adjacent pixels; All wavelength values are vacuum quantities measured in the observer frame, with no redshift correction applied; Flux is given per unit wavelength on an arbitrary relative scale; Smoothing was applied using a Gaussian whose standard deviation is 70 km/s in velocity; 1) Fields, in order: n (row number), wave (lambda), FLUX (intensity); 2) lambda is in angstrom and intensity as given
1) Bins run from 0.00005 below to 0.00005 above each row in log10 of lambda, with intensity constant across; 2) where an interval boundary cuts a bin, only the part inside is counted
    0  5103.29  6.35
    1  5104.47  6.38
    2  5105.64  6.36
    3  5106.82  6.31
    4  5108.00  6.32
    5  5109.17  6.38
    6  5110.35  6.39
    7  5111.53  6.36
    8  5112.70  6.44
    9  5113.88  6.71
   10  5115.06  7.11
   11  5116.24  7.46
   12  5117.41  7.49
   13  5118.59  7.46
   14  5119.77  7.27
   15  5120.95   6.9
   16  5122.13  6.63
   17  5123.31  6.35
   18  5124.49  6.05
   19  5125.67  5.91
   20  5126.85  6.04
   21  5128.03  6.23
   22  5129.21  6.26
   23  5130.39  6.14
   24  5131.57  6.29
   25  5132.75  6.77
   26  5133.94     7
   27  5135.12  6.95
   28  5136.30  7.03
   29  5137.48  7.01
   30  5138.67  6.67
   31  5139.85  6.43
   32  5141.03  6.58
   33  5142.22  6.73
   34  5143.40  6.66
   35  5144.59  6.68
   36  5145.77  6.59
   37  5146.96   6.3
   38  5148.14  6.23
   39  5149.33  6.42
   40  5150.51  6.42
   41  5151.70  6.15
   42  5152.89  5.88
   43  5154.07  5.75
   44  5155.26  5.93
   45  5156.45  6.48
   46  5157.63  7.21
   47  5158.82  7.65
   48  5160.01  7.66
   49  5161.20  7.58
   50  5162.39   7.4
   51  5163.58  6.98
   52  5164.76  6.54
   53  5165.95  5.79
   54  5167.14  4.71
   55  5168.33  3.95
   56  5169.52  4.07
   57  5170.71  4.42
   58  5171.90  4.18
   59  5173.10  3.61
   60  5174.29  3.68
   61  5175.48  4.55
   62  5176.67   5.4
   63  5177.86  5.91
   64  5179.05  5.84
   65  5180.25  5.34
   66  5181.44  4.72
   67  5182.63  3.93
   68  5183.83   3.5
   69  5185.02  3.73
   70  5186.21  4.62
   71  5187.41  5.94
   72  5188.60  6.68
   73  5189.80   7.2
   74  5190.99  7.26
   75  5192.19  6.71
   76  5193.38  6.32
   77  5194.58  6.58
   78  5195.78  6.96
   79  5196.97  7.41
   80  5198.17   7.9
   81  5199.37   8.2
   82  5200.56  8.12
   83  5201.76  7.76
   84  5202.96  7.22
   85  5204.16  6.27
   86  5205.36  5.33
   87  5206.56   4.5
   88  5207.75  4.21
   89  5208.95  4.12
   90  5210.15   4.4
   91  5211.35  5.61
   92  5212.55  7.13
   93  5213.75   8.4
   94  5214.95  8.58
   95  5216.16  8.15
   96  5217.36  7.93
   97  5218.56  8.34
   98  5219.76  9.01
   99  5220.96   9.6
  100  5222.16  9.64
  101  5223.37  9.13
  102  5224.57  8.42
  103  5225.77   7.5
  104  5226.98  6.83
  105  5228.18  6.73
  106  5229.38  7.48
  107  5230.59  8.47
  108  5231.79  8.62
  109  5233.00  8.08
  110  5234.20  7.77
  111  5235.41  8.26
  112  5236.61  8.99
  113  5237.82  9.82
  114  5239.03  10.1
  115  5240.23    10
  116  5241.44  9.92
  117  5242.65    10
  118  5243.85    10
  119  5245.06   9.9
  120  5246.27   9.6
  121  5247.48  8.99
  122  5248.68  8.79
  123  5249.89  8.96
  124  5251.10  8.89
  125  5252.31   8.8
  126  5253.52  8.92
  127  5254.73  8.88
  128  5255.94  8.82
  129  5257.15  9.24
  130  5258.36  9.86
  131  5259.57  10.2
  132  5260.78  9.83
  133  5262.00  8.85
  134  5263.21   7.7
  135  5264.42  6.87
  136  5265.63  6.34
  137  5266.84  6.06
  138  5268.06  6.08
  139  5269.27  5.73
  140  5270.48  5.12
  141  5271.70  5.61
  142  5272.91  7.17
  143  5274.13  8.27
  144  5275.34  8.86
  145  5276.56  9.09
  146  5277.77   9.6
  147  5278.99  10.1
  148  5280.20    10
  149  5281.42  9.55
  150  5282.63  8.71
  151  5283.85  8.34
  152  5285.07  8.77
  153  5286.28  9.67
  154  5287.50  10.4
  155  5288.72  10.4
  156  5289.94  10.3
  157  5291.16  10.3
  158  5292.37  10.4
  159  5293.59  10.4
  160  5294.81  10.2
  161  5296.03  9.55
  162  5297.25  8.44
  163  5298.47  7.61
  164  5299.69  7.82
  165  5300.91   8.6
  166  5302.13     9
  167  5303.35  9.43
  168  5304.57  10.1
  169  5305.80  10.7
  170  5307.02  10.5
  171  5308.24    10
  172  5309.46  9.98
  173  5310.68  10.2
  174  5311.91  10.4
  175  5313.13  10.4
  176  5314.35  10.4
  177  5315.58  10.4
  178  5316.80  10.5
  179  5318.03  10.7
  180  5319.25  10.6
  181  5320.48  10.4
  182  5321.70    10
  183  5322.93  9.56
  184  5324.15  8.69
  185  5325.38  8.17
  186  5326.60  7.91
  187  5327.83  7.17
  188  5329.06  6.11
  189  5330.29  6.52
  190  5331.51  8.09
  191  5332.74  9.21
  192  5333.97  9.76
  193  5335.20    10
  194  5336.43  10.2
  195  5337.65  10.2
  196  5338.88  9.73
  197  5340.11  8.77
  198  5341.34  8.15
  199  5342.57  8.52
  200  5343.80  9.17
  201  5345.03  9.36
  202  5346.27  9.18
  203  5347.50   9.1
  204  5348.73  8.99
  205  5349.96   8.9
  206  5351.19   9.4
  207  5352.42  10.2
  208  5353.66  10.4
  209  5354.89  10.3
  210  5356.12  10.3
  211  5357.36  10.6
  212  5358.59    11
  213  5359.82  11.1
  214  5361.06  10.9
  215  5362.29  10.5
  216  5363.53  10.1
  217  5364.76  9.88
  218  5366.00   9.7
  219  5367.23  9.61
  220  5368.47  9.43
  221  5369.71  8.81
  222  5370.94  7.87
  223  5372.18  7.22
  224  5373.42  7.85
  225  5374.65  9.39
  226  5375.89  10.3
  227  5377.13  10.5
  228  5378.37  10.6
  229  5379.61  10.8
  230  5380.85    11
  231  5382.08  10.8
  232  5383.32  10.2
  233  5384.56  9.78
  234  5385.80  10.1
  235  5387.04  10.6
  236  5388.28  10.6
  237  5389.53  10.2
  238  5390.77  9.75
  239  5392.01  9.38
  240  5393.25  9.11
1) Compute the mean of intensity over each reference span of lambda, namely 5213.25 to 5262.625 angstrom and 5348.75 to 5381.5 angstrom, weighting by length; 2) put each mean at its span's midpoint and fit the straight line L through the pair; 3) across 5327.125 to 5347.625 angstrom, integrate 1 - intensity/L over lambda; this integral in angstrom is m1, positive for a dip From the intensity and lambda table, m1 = 1.87 angstrom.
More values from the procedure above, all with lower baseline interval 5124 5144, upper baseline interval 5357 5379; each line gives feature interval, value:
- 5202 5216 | 2.70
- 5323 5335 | 1.43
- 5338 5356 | 0.20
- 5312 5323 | -1.62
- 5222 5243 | -1.98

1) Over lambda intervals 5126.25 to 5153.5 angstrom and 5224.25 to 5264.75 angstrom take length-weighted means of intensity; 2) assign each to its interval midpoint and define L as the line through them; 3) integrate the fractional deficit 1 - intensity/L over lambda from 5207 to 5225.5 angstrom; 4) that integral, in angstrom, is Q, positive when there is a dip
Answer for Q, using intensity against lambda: 1.7 angstrom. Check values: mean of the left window 6.5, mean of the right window 8.84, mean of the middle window 7.49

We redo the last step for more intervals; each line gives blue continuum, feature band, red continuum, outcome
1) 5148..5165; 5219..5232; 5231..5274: -0.5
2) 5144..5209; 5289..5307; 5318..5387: -2.4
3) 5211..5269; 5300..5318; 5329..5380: -1.8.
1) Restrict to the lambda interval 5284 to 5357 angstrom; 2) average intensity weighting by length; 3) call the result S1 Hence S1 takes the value 9.46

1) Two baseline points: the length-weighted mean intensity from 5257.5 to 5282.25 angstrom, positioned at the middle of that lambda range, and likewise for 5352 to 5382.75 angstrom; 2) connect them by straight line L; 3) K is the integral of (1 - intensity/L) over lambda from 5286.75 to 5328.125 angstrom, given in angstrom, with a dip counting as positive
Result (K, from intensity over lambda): -4.4 angstrom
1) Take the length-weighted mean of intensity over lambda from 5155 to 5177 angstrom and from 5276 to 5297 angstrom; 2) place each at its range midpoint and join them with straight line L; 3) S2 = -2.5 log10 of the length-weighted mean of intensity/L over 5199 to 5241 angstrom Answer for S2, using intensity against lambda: -0.024 mag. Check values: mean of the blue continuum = 5.67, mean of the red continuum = 9.73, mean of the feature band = 7.69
